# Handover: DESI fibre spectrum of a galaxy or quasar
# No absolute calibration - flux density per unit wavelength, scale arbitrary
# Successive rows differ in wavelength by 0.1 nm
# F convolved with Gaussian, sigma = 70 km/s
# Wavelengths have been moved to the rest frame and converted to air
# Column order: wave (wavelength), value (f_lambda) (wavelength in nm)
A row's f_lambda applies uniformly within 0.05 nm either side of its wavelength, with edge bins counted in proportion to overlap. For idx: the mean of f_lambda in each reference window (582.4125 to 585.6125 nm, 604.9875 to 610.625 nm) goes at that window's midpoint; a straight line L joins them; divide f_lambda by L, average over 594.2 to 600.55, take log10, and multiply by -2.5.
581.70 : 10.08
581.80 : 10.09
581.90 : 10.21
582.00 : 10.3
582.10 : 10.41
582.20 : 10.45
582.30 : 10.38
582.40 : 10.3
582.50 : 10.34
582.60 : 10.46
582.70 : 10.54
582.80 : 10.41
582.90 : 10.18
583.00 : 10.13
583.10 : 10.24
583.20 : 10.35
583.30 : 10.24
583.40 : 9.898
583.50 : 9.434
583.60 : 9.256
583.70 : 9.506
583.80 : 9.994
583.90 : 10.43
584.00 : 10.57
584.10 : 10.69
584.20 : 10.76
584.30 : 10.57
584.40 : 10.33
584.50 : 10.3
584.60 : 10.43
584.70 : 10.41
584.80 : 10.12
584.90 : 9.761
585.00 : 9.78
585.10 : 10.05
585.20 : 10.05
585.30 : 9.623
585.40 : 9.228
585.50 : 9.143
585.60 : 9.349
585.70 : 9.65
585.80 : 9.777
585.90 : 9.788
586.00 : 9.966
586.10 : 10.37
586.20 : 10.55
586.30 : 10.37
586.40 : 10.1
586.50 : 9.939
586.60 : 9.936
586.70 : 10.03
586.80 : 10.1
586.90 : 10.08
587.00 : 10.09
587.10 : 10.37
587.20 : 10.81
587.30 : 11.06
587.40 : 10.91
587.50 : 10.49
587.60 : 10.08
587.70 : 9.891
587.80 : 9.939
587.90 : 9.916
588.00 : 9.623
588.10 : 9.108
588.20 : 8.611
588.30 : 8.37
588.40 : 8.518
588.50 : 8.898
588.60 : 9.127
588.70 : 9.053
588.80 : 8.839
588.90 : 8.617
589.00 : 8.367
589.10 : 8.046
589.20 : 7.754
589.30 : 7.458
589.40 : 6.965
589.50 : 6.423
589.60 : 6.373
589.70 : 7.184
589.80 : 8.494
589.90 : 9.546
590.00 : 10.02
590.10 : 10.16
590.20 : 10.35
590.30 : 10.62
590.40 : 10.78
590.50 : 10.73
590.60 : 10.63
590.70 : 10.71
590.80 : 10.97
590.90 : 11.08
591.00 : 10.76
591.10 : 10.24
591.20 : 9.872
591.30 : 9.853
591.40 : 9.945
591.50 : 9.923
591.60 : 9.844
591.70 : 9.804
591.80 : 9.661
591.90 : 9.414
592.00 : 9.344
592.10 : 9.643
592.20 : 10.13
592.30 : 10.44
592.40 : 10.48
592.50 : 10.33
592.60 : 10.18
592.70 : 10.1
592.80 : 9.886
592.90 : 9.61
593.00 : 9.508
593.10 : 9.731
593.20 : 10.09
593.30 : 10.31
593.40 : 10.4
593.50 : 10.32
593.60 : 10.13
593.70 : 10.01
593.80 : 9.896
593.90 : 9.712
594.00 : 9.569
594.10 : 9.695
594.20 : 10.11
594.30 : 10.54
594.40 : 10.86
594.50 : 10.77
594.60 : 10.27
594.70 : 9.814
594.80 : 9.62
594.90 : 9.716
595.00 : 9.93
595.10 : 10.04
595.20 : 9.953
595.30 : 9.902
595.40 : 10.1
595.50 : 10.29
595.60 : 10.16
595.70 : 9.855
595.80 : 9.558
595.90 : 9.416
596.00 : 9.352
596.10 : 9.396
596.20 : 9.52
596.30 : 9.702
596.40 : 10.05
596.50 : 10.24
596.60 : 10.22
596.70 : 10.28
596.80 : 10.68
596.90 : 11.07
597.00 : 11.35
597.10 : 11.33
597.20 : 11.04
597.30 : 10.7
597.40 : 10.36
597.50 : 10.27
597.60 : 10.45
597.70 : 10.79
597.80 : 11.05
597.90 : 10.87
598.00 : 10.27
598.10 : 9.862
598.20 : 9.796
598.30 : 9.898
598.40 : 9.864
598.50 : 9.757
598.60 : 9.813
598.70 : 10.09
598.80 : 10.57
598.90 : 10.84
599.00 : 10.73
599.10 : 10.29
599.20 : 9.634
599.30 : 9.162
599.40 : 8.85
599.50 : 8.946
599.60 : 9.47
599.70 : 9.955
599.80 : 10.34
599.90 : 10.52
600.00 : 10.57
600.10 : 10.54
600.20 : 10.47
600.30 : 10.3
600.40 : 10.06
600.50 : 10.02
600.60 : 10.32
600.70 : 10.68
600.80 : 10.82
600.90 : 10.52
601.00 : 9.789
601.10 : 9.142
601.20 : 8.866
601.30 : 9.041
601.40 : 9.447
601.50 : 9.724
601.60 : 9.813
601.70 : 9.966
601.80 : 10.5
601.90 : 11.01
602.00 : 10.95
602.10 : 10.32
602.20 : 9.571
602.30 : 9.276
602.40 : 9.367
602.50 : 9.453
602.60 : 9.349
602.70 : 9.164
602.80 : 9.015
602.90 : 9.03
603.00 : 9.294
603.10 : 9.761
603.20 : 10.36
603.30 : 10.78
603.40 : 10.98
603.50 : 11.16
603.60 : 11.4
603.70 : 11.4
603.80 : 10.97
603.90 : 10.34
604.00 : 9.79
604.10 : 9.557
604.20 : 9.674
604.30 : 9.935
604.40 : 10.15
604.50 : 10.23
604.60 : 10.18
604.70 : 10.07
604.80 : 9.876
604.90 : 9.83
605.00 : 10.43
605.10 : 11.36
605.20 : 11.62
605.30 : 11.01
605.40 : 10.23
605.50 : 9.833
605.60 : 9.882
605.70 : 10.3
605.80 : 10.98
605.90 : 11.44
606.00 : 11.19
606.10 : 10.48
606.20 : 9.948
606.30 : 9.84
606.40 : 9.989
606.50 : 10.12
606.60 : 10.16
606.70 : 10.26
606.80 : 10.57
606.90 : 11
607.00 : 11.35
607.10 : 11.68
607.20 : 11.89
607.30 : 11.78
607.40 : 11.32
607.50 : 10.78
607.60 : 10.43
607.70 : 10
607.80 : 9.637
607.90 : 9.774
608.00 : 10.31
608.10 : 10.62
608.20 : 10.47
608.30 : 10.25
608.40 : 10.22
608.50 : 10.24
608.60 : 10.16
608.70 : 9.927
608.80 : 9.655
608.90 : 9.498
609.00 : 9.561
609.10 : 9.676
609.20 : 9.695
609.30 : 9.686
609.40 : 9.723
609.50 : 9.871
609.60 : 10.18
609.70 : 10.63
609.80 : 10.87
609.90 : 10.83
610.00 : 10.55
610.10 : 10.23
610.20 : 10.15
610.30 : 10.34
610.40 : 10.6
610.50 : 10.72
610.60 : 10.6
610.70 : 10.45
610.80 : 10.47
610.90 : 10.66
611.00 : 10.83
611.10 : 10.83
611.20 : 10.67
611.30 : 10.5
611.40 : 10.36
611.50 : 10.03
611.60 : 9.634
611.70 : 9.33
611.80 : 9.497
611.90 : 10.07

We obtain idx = 0.01 mag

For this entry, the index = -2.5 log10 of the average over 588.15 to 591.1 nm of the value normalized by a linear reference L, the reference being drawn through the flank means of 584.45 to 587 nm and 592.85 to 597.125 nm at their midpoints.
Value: 0.102 mag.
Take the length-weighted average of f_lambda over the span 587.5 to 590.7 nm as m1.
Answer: 9.03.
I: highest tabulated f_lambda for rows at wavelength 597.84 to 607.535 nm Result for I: 11.89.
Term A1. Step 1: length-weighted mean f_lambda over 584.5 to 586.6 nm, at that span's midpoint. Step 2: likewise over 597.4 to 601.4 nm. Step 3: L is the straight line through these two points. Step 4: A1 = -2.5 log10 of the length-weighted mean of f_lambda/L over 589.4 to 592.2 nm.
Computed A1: 0.034 mag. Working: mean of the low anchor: 9.93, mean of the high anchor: 10.1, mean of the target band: 9.68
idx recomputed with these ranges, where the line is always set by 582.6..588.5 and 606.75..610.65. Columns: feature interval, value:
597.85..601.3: 0.02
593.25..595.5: 0.01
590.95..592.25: 0.02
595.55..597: 0.02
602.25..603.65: 0.04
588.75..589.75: 0.30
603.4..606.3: -0.01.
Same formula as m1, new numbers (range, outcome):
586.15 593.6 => 9.68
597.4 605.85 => 10.1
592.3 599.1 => 10.2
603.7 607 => 10.4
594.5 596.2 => 9.85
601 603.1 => 9.62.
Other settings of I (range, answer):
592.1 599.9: 11.35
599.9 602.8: 11.01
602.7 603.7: 11.4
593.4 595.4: 10.86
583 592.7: 11.08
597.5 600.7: 11.05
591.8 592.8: 10.48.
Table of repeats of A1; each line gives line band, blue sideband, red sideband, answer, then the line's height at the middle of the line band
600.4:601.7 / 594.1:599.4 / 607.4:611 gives 0.037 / 10.2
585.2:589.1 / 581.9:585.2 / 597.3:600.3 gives 0.056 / 10.2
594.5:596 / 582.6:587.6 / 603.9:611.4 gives 0.036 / 10.2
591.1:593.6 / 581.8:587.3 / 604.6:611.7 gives 0.028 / 10.2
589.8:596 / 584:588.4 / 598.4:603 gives -0.012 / 9.96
